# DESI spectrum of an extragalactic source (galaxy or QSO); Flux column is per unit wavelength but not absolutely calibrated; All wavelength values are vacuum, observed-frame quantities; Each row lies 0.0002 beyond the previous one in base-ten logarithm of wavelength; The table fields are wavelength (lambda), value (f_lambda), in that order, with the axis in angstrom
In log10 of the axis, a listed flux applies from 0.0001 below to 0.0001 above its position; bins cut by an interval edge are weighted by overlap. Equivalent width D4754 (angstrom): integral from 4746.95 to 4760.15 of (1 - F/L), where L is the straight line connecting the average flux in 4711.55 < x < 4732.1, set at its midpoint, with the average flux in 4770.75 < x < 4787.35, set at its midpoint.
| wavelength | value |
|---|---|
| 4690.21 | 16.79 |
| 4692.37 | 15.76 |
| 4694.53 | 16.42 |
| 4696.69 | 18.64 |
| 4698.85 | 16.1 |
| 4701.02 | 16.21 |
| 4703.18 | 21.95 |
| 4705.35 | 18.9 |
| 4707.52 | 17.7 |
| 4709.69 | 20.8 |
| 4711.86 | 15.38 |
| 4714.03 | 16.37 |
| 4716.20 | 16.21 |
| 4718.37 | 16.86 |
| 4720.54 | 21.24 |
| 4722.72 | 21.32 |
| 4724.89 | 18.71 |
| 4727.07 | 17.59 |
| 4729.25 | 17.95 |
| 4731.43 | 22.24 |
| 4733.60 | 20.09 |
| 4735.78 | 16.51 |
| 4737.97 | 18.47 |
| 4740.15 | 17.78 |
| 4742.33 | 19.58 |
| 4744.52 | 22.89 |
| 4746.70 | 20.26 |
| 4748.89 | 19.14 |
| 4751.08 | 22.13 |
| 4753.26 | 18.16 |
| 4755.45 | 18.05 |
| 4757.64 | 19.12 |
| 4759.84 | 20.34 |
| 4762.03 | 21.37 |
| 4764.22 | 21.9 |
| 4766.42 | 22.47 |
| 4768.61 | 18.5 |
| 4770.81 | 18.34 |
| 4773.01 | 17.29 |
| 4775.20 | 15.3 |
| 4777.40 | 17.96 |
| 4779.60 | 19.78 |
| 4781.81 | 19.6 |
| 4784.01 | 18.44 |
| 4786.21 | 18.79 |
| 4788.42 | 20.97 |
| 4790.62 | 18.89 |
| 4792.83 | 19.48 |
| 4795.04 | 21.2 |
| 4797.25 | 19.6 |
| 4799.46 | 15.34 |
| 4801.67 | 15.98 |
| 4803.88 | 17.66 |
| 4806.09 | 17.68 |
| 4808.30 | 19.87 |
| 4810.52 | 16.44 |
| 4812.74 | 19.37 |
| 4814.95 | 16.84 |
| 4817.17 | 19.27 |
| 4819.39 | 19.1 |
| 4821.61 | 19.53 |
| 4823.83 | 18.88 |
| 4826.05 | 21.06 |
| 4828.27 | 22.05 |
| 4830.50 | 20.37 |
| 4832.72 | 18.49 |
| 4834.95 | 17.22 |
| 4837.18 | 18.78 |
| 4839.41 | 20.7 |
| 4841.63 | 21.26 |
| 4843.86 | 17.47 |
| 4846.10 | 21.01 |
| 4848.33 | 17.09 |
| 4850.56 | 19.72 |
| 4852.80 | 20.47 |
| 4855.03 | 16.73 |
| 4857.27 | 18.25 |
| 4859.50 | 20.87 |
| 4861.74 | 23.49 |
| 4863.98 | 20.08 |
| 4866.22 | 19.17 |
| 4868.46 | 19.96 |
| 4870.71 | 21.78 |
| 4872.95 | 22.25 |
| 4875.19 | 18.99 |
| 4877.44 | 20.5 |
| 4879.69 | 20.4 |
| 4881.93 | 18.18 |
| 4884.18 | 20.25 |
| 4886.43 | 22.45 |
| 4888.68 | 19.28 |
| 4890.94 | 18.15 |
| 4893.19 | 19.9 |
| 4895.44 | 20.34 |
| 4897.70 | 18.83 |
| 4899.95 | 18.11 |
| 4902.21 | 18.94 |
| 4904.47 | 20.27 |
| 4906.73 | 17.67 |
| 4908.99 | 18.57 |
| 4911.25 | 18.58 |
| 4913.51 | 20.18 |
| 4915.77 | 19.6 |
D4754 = -0.9 angstrom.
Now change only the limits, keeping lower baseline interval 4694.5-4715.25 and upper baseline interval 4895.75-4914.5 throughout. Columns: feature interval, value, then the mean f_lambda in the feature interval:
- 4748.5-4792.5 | -2.62 angstrom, 19.3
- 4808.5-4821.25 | 0.05 angstrom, 18.4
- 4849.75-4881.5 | -2.39 angstrom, 20.2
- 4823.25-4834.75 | -0.90 angstrom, 20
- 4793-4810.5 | 0.25 angstrom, 18.1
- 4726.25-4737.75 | -0.53 angstrom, 18.9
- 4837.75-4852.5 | -0.74 angstrom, 19.6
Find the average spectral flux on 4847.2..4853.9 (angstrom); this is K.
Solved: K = 19.1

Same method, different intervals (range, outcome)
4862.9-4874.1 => 20.7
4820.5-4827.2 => 19.9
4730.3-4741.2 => 19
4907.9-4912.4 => 18.6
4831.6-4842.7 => 19.3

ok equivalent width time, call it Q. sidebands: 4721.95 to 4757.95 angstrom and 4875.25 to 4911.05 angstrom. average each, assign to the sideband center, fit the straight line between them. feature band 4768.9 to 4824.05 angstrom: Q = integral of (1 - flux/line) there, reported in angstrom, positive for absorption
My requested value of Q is 2.70 angstrom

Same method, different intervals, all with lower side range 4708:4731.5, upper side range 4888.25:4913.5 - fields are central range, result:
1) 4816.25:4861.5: -1.6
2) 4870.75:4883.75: -0.9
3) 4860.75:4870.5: -1.0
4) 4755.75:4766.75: -1.3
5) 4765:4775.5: -0.1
